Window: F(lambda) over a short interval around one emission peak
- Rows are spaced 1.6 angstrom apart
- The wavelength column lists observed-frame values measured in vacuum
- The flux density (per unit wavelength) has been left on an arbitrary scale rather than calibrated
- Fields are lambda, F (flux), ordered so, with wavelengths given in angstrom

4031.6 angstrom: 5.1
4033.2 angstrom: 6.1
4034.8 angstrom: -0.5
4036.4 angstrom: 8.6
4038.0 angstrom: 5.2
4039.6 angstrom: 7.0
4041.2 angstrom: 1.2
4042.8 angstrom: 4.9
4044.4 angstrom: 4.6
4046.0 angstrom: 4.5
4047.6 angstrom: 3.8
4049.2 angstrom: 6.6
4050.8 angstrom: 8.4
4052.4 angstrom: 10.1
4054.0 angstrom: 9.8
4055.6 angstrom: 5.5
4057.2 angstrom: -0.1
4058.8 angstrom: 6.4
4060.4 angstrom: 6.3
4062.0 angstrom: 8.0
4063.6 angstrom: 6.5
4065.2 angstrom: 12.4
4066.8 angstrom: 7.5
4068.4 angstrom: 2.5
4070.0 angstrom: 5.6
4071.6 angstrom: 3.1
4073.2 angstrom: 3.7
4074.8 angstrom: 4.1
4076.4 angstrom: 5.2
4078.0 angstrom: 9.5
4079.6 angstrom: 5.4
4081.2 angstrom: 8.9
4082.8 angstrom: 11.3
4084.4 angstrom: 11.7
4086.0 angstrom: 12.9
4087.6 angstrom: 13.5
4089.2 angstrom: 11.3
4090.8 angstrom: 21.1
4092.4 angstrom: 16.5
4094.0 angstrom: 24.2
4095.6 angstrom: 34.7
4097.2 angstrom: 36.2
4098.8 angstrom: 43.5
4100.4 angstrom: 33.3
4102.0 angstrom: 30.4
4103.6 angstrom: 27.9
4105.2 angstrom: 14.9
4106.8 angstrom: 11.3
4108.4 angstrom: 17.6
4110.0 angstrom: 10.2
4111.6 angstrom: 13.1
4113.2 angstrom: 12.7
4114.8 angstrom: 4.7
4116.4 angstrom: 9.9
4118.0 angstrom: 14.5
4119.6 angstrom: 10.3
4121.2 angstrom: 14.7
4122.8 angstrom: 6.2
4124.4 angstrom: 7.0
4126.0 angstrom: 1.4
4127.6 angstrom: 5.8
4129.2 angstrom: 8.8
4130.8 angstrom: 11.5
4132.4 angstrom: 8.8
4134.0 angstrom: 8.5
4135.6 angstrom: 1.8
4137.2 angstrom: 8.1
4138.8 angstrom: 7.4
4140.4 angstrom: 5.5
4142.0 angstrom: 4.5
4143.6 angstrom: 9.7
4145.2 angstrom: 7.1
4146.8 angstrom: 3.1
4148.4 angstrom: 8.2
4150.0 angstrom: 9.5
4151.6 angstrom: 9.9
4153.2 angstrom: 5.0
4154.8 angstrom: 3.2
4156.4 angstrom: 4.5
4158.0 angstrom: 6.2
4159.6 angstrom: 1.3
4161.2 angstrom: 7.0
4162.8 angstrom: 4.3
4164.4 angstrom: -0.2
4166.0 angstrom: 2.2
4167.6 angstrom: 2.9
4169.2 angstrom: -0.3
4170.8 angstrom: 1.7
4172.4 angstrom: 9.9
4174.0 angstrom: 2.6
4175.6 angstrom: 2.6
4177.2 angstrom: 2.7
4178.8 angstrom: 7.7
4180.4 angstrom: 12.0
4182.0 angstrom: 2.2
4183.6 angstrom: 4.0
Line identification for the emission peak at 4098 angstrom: Lyman alpha 1216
